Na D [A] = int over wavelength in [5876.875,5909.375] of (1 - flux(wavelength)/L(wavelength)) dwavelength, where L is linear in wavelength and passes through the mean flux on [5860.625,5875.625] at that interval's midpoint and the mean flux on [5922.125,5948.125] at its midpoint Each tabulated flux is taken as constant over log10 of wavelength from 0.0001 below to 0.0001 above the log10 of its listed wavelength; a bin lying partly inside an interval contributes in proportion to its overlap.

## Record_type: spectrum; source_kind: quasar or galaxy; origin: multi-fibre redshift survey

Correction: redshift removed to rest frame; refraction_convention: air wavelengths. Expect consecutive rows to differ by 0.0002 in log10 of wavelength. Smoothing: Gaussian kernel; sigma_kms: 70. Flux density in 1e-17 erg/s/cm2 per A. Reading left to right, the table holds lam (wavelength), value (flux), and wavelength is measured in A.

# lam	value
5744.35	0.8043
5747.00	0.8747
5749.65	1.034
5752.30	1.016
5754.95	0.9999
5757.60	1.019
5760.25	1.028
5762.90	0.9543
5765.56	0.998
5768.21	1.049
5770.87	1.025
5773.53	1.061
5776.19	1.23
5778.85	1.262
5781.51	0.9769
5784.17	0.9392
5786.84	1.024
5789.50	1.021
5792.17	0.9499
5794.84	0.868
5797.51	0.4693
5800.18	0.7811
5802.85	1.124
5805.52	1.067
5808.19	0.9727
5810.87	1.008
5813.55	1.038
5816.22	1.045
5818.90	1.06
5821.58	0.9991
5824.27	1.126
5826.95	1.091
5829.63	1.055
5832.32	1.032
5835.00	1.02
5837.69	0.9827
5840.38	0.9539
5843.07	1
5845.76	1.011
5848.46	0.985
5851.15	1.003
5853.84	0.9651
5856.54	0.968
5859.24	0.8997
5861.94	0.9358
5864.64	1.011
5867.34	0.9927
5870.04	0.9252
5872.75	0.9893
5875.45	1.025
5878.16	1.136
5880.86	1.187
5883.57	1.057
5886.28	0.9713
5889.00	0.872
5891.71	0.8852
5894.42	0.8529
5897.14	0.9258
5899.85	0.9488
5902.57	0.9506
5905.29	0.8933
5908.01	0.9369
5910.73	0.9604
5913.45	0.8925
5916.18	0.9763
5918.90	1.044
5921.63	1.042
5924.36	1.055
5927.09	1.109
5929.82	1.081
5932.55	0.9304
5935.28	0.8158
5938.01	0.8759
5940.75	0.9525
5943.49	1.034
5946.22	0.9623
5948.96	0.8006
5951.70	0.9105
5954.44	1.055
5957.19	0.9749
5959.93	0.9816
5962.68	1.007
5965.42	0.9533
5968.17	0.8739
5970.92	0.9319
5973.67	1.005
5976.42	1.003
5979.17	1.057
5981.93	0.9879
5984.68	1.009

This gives 0.3 A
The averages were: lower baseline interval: 0.977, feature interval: 0.968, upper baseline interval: 0.978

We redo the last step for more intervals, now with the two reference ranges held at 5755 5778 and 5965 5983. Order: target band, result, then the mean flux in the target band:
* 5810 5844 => -0.2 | 1.03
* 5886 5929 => 1.7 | 0.958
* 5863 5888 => -0.5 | 1.03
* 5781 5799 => 2.6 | 0.888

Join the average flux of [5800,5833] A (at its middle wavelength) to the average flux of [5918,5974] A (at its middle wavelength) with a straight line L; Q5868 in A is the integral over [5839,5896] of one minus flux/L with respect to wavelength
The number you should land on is 1.7 A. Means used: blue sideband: 1.04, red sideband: 0.97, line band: 0.982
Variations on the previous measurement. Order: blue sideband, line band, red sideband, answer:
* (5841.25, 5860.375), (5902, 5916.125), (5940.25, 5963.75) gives 0.6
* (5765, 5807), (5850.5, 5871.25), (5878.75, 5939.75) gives 0.3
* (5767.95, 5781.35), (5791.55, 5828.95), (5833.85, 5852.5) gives 2.8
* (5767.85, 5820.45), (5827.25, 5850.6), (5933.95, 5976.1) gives -0.6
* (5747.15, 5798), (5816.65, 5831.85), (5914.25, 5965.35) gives -1.1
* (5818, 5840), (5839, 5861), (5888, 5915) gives 0.7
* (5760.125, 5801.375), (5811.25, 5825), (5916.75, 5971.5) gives -1.0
